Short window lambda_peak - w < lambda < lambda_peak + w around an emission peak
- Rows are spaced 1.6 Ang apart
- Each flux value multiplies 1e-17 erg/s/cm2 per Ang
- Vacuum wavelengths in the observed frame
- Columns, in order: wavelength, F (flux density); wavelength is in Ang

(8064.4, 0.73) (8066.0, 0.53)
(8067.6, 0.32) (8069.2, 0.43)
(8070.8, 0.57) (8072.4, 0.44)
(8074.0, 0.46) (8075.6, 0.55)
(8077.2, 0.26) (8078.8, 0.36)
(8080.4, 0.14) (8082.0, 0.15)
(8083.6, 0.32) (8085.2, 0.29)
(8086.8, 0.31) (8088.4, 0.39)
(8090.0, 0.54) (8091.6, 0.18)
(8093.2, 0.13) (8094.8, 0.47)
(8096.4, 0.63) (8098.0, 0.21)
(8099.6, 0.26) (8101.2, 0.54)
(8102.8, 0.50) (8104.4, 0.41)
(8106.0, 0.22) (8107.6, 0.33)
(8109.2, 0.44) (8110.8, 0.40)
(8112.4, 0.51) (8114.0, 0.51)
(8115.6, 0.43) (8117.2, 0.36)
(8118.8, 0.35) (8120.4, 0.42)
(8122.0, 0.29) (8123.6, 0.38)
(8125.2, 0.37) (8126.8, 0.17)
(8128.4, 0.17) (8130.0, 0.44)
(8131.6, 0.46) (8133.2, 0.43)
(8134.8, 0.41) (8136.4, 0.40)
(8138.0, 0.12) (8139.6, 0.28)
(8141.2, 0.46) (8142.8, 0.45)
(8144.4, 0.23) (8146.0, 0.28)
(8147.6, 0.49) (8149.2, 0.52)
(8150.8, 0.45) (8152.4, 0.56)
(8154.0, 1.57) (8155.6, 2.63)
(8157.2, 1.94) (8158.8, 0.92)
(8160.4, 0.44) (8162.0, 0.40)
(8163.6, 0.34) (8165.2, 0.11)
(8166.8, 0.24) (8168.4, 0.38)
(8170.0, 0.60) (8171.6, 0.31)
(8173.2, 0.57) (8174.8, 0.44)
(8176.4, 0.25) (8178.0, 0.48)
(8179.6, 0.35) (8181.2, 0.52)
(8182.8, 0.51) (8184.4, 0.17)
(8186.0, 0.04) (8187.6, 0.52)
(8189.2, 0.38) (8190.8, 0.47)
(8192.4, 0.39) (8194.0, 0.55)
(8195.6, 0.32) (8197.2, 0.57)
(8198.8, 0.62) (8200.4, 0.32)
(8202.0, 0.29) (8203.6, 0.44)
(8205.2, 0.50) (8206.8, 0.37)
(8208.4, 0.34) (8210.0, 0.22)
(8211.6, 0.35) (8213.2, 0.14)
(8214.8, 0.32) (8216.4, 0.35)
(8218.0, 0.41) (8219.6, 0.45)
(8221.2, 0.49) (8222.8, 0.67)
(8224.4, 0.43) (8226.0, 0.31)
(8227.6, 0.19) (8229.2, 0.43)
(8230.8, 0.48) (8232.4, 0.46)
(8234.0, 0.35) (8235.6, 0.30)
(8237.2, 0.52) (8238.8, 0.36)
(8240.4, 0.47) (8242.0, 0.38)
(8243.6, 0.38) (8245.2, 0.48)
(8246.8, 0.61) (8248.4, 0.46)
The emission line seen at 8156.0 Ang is H-gamma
